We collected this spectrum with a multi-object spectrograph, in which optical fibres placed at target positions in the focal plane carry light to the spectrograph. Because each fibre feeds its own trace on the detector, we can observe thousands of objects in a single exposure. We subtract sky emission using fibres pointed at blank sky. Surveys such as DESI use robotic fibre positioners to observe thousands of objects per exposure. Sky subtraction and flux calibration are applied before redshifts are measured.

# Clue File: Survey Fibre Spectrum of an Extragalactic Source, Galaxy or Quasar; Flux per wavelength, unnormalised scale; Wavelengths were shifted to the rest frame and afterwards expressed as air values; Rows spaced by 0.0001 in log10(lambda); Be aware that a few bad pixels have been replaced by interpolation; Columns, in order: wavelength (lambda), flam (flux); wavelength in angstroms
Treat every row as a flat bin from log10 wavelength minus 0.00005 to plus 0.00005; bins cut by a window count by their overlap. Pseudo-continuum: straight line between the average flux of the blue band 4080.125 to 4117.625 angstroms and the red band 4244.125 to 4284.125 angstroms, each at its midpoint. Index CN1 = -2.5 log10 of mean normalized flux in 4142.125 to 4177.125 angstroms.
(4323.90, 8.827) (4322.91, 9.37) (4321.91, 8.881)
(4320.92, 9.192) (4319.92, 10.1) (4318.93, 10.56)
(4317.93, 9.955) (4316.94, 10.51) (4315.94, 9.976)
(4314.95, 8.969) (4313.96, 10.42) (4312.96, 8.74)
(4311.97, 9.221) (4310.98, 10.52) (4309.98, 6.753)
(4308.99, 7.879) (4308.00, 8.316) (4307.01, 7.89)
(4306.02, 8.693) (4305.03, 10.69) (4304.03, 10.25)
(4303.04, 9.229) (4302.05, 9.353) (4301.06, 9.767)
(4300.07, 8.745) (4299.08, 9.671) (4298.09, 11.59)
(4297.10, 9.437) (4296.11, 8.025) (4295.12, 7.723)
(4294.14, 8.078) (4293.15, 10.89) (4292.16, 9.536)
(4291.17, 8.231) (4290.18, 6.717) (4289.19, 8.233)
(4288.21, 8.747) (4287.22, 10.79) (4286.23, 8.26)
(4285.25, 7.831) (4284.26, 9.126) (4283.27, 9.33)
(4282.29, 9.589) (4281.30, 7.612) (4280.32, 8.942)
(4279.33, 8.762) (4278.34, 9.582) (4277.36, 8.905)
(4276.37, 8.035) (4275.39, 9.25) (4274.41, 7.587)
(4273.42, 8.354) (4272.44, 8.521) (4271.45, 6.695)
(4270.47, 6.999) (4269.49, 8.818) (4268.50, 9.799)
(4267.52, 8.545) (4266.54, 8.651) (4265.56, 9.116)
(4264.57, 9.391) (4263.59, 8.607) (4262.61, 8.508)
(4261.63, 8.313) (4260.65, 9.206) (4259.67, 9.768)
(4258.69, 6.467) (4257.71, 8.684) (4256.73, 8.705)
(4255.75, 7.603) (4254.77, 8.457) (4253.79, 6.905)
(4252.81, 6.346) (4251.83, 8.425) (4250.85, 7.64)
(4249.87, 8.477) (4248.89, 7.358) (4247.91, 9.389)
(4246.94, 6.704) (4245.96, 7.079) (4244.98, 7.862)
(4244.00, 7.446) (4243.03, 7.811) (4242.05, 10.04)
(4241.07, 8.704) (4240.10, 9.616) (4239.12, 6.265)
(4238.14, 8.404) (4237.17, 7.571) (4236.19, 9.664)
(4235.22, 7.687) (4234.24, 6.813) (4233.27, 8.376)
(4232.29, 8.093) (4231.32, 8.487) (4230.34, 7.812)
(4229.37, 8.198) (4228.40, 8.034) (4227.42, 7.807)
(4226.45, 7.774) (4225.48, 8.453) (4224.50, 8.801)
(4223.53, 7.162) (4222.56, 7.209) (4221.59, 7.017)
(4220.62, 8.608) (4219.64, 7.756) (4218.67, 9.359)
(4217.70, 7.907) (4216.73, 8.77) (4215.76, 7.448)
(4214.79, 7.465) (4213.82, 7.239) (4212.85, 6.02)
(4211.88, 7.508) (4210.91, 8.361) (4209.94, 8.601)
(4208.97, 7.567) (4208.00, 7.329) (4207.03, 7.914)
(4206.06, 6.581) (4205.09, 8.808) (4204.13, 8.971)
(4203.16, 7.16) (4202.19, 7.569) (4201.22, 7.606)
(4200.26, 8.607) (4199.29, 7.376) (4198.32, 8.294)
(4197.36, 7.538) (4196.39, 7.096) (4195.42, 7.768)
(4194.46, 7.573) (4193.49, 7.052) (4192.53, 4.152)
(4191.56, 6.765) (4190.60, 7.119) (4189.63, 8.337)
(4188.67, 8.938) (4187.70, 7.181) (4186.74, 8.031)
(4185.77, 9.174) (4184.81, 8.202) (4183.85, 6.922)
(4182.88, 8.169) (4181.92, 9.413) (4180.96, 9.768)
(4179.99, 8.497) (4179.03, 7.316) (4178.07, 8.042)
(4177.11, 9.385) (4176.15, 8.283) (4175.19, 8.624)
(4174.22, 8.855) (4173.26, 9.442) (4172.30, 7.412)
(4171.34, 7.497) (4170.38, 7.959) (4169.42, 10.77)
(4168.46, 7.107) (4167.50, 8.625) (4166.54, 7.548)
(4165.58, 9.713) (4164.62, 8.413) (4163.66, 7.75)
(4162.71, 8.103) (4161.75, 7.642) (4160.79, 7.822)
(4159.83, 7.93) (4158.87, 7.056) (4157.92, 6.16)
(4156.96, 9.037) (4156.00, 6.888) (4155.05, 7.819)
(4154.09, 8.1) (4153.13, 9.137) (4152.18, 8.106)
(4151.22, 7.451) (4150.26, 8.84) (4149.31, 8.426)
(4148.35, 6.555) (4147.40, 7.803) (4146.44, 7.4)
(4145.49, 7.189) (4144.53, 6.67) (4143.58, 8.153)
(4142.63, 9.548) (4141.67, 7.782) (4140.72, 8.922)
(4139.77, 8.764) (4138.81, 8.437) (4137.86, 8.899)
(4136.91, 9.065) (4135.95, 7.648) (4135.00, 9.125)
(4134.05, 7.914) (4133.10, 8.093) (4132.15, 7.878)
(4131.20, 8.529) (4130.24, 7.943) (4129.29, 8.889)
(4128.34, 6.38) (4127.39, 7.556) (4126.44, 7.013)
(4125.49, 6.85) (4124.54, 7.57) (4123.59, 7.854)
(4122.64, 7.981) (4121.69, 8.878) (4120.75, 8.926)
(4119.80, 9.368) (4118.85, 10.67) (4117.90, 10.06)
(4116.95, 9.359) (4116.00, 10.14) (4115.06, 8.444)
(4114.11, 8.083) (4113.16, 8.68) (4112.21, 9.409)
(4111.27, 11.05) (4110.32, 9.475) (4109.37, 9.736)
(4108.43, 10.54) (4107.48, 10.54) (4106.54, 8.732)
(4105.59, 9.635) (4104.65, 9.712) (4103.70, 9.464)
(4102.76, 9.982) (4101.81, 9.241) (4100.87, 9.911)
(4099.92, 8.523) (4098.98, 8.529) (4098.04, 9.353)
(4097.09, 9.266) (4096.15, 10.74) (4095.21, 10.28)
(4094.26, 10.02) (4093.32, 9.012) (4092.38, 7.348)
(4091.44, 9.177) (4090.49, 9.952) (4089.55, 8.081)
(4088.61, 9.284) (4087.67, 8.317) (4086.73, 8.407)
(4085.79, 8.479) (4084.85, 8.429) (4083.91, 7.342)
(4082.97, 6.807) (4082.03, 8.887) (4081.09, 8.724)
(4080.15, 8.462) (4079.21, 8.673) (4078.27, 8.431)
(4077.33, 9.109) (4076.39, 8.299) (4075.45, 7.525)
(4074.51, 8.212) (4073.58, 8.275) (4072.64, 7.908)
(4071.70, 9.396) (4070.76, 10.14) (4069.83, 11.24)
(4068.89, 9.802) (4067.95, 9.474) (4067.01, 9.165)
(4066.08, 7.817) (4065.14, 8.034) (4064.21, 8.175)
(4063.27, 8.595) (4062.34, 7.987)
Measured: 0.10 mag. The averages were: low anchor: 9.15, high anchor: 8.32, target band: 8.07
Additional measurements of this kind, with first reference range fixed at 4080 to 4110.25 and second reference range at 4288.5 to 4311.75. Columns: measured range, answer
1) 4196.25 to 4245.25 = 0.14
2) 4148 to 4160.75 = 0.16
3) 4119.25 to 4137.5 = 0.13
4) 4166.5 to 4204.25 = 0.13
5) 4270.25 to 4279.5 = 0.09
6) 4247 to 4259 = 0.15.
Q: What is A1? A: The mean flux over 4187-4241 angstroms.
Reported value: 7.78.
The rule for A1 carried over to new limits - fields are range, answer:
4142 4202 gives 7.97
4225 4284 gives 8.27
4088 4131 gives 9.05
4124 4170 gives 8.02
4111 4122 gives 9.41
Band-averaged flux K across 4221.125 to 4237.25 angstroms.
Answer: 7.95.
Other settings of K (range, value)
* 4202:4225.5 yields 7.81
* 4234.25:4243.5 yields 8.33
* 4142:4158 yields 7.88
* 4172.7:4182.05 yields 8.72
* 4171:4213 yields 7.9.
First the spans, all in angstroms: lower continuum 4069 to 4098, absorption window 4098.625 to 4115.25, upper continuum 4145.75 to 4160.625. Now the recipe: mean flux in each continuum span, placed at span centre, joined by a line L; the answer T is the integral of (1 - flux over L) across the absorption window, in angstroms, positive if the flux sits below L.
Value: -1.9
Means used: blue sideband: 8.83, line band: 9.45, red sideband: 7.77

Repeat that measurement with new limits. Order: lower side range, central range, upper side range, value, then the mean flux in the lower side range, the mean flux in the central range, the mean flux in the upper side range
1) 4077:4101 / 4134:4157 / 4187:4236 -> 0.51 angstroms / 8.81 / 8.13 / 7.74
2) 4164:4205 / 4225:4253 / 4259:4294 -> 1.36 angstroms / 8.06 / 8.03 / 8.7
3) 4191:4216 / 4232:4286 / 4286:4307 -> 1.13 angstroms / 7.48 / 8.3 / 9.15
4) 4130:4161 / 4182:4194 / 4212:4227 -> 0.50 angstroms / 8.03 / 7.56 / 7.8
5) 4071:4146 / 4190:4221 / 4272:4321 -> 4.47 angstroms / 8.74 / 7.62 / 9.06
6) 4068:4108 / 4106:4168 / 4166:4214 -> 0.77 angstroms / 9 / 8.38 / 7.93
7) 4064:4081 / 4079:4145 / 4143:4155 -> -3.95 angstroms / 8.79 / 8.79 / 7.83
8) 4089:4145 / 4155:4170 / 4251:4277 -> 1.15 angstroms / 8.88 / 8.03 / 8.29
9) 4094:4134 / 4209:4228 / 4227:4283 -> 1.36 angstroms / 9.01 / 7.85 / 8.26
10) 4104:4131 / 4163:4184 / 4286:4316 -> 1.18 angstroms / 8.91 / 8.45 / 9.07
